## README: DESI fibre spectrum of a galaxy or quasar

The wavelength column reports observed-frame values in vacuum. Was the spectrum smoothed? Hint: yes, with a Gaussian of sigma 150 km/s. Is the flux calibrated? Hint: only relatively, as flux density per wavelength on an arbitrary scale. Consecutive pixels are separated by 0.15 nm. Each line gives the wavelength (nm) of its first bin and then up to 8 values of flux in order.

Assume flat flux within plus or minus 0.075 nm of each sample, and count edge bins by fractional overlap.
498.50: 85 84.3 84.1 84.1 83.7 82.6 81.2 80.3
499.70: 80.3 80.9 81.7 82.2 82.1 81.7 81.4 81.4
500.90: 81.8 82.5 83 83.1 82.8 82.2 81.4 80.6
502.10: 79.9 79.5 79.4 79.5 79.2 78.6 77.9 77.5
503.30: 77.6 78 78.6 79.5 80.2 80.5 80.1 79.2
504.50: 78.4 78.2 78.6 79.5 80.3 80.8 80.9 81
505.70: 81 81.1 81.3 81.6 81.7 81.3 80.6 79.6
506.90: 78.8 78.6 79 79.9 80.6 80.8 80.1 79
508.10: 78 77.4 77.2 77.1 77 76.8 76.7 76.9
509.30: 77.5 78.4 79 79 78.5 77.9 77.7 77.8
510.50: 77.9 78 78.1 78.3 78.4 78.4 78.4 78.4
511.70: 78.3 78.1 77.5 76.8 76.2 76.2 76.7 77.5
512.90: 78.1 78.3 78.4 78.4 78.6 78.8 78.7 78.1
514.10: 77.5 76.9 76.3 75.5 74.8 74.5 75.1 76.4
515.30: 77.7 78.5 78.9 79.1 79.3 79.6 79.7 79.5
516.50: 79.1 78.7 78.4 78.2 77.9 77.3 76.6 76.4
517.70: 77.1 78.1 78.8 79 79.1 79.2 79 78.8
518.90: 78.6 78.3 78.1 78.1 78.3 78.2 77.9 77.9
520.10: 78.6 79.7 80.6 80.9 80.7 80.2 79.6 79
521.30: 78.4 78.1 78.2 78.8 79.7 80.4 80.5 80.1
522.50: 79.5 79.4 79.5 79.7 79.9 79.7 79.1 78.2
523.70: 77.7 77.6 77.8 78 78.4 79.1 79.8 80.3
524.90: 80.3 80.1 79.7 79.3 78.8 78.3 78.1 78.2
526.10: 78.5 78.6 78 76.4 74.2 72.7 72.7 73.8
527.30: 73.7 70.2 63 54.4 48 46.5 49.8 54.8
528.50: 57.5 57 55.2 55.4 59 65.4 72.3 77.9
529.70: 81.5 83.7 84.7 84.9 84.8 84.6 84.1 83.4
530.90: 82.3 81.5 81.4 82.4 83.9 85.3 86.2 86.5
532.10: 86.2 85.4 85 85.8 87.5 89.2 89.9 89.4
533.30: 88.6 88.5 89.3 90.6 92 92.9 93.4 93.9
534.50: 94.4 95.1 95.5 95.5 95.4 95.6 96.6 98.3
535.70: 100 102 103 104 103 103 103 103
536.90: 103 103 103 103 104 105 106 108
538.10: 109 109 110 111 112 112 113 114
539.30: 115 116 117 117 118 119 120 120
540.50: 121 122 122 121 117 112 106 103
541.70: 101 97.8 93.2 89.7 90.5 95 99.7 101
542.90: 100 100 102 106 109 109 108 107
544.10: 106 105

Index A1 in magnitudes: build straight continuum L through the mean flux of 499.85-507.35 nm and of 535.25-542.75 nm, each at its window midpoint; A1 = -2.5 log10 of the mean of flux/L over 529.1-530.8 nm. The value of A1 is 0.25 mag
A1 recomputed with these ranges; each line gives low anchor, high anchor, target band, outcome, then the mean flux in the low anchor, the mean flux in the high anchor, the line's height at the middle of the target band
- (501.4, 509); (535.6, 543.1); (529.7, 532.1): 0.20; 79.6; 108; 101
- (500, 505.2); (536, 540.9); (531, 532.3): 0.24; 80.2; 111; 105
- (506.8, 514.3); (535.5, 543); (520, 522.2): 0.12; 78.1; 108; 88.9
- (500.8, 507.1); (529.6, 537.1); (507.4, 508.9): 0.04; 80.2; 91.2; 81.7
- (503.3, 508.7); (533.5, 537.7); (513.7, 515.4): 0.11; 79.6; 98.5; 85.1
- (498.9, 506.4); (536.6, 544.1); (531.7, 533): 0.18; 80.6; 108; 102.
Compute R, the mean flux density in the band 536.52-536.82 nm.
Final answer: 103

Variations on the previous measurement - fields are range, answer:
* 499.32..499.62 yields 80.8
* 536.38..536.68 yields 103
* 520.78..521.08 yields 79.9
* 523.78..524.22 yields 77.8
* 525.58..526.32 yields 78.3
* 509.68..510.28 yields 78.3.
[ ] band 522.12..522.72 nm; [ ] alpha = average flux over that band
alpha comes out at 79.9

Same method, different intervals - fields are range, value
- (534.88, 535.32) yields 95.5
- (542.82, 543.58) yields 103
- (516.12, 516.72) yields 79.3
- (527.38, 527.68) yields 66.3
